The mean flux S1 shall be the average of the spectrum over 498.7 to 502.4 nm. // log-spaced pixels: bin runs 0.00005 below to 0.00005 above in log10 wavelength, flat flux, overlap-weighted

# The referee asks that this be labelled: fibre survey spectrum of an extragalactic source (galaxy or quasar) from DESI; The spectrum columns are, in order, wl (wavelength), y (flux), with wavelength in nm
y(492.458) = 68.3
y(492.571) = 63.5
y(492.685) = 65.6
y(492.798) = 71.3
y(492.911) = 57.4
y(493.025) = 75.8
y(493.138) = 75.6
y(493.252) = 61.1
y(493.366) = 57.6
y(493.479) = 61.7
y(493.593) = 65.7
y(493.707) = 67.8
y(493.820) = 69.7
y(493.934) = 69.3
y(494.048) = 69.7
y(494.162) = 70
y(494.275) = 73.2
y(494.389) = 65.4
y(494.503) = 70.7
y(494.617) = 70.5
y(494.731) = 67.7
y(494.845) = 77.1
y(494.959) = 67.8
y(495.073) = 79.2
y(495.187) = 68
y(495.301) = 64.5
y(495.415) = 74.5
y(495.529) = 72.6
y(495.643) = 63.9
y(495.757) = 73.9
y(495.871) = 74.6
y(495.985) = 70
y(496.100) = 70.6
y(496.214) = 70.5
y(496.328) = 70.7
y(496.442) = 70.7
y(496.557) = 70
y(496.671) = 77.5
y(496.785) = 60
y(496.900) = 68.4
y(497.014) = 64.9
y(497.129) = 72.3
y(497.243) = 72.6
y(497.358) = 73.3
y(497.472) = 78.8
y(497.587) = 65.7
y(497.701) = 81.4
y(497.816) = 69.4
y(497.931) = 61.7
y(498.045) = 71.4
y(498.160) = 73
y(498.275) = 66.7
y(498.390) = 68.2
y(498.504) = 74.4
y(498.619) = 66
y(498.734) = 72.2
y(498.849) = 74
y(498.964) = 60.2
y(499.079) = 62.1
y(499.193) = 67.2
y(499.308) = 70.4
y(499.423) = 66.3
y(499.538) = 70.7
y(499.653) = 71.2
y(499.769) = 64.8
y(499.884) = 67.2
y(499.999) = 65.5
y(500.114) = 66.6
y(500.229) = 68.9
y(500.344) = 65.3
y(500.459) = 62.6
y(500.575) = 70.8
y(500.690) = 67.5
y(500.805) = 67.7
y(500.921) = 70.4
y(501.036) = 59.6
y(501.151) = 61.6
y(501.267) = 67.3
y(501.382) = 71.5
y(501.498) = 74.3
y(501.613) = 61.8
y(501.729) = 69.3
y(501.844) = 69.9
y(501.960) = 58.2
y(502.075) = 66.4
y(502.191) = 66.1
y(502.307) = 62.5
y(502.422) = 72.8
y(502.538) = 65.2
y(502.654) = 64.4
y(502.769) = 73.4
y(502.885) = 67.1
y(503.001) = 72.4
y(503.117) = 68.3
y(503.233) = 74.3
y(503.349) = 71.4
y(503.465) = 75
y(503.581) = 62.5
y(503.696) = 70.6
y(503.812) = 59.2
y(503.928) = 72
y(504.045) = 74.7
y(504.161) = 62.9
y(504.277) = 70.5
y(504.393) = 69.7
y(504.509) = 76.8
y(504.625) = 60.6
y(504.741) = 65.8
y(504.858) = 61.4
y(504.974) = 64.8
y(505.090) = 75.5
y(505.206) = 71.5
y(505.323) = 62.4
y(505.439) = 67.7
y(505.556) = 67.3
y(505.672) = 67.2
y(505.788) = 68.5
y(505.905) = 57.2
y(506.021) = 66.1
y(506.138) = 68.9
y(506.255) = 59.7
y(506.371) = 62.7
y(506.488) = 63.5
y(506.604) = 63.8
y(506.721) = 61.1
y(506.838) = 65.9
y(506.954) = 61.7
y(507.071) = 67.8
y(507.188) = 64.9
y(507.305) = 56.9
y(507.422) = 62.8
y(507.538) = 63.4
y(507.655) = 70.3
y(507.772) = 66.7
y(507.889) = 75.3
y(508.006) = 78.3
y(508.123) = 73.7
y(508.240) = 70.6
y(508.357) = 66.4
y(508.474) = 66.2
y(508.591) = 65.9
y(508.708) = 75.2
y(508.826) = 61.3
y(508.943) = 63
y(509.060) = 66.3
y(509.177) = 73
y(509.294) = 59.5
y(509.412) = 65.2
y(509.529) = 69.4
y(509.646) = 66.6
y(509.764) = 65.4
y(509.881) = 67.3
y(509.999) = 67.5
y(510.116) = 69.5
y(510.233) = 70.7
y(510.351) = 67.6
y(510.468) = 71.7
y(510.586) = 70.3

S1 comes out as 66.9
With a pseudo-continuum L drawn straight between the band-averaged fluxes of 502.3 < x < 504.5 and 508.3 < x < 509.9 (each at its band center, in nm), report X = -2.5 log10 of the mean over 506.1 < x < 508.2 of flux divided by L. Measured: 0.02 mag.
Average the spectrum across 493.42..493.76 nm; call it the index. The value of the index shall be 65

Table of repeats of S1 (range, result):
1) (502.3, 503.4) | 69.5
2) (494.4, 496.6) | 70.8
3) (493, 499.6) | 69.6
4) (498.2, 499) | 69.1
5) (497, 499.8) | 69.7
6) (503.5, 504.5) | 68.4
